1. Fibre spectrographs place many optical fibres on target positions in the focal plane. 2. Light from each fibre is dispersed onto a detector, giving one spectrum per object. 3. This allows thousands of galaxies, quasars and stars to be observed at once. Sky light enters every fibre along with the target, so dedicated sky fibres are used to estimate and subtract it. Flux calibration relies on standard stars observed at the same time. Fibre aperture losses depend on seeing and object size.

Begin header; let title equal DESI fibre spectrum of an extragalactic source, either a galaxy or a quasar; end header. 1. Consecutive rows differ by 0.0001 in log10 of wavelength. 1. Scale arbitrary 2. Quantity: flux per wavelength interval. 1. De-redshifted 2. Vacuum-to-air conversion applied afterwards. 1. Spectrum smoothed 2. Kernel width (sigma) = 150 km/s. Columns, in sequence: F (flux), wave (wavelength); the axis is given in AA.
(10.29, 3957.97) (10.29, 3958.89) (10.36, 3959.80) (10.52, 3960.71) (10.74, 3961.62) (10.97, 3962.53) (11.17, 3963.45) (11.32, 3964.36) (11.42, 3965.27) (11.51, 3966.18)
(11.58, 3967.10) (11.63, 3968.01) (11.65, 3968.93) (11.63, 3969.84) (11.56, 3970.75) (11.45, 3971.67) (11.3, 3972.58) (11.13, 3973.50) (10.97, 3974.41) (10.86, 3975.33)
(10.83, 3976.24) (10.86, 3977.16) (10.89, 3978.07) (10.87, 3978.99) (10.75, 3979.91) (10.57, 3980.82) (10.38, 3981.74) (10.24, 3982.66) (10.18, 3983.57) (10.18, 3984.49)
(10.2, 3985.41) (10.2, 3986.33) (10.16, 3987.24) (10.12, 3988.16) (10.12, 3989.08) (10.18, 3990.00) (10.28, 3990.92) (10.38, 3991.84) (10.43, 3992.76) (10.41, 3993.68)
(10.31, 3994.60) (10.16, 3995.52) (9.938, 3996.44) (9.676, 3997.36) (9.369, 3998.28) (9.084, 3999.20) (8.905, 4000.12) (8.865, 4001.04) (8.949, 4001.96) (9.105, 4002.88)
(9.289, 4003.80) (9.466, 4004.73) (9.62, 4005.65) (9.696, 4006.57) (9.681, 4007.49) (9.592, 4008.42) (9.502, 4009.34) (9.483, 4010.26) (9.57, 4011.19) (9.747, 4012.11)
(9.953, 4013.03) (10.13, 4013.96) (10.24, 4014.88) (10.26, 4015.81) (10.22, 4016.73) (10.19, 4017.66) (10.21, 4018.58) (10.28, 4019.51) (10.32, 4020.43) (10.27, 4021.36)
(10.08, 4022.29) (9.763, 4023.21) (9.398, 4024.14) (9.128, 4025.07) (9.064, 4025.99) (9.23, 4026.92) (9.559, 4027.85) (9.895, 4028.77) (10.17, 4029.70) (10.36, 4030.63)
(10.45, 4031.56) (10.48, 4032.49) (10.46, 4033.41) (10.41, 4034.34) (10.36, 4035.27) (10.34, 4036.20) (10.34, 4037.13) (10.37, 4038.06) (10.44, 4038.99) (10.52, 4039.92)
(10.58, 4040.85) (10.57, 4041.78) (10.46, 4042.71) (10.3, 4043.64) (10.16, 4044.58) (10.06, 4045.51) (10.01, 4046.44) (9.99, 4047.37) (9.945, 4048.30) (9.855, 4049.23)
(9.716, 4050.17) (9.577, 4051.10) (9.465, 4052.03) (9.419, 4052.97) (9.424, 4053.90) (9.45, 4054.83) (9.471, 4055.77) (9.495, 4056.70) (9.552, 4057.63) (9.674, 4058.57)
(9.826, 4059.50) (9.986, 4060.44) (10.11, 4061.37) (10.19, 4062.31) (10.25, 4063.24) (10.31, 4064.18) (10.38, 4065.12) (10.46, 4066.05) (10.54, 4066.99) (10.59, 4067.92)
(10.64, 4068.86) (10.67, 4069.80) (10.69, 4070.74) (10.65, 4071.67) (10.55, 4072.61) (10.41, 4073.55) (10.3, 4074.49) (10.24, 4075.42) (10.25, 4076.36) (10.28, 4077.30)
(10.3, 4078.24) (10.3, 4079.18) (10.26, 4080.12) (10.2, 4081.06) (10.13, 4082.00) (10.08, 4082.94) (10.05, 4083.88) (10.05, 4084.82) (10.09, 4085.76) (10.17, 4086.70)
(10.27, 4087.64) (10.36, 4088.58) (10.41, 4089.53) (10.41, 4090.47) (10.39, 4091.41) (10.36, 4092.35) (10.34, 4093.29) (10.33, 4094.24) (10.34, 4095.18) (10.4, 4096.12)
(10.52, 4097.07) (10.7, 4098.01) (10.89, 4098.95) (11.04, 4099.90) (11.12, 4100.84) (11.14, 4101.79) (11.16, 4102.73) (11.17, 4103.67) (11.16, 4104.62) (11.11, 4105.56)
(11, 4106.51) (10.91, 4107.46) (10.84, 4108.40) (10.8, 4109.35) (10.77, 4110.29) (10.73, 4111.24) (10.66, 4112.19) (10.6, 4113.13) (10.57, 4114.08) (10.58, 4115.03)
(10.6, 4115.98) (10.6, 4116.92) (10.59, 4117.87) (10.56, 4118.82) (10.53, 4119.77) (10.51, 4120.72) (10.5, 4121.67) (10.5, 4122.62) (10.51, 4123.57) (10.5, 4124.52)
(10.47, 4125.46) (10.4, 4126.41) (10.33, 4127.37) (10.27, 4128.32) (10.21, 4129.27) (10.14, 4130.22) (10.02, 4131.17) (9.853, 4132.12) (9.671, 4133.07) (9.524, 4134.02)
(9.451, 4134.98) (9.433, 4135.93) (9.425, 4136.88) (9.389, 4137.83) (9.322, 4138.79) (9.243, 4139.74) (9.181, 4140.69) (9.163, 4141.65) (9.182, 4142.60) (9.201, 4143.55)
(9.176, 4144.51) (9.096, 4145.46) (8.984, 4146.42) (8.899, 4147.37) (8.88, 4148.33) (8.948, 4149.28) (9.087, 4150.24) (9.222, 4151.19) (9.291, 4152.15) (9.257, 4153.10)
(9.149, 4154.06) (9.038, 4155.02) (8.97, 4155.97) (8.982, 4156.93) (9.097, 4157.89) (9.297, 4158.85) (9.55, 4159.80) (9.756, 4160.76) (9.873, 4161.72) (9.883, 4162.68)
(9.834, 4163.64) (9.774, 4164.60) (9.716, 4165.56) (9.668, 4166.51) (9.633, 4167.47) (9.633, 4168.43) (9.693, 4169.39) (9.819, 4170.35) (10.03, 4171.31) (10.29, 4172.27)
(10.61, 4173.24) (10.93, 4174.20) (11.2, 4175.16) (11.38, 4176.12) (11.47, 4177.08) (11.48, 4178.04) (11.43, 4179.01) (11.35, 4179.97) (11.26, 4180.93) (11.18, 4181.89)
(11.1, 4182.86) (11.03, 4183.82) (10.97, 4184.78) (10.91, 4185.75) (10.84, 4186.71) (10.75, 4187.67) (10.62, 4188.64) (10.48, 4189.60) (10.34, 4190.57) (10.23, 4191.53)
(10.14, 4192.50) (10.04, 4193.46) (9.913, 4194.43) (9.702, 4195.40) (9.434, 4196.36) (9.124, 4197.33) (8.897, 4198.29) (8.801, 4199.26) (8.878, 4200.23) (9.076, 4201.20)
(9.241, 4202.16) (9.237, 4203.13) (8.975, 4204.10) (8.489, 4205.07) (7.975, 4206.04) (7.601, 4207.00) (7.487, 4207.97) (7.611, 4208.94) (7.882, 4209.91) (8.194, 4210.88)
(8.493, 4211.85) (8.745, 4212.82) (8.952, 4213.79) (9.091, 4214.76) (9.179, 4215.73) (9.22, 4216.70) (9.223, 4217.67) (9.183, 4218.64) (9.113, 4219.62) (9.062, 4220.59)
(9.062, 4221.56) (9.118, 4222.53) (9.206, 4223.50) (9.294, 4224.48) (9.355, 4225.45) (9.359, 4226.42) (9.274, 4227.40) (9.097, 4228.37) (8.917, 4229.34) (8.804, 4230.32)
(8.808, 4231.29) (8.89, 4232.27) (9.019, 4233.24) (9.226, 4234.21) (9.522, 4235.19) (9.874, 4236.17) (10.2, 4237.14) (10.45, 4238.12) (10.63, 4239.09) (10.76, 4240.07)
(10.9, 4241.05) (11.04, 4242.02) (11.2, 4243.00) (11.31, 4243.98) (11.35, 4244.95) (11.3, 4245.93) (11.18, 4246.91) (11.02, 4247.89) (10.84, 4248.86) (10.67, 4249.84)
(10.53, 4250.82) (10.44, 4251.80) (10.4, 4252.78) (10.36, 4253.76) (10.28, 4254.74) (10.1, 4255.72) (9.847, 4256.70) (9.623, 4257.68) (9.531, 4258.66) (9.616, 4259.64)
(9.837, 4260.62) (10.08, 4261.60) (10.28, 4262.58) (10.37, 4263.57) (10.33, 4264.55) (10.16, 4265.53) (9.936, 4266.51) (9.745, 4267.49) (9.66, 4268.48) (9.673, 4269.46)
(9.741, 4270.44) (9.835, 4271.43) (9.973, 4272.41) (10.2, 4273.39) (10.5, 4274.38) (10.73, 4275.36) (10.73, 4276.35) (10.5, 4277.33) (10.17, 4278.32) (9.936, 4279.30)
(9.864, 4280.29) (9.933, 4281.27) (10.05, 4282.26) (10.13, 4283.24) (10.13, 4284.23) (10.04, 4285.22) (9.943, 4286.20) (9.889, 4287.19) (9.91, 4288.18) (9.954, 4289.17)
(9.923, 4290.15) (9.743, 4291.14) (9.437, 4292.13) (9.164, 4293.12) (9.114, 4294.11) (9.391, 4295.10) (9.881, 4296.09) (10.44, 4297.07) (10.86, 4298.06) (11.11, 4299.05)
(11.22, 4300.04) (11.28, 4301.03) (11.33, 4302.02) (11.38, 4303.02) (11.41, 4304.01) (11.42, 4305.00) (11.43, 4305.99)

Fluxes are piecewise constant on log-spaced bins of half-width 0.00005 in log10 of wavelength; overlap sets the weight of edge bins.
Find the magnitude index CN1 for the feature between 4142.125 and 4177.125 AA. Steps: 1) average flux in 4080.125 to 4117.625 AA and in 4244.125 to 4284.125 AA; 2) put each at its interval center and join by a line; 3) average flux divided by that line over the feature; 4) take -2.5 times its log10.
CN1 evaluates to 0.092 mag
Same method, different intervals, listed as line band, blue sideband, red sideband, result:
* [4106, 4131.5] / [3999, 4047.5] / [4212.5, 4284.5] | -0.066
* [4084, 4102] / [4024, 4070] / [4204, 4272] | -0.056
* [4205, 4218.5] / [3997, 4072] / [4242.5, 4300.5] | 0.196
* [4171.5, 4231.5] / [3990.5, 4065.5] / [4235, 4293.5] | 0.056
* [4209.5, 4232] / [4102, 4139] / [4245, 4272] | 0.145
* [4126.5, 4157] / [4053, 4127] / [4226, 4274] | 0.102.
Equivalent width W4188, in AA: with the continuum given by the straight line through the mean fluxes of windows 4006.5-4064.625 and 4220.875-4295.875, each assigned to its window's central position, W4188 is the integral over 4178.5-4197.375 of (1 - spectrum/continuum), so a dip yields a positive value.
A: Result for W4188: -1.12 AA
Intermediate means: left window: 9.97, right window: 9.99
